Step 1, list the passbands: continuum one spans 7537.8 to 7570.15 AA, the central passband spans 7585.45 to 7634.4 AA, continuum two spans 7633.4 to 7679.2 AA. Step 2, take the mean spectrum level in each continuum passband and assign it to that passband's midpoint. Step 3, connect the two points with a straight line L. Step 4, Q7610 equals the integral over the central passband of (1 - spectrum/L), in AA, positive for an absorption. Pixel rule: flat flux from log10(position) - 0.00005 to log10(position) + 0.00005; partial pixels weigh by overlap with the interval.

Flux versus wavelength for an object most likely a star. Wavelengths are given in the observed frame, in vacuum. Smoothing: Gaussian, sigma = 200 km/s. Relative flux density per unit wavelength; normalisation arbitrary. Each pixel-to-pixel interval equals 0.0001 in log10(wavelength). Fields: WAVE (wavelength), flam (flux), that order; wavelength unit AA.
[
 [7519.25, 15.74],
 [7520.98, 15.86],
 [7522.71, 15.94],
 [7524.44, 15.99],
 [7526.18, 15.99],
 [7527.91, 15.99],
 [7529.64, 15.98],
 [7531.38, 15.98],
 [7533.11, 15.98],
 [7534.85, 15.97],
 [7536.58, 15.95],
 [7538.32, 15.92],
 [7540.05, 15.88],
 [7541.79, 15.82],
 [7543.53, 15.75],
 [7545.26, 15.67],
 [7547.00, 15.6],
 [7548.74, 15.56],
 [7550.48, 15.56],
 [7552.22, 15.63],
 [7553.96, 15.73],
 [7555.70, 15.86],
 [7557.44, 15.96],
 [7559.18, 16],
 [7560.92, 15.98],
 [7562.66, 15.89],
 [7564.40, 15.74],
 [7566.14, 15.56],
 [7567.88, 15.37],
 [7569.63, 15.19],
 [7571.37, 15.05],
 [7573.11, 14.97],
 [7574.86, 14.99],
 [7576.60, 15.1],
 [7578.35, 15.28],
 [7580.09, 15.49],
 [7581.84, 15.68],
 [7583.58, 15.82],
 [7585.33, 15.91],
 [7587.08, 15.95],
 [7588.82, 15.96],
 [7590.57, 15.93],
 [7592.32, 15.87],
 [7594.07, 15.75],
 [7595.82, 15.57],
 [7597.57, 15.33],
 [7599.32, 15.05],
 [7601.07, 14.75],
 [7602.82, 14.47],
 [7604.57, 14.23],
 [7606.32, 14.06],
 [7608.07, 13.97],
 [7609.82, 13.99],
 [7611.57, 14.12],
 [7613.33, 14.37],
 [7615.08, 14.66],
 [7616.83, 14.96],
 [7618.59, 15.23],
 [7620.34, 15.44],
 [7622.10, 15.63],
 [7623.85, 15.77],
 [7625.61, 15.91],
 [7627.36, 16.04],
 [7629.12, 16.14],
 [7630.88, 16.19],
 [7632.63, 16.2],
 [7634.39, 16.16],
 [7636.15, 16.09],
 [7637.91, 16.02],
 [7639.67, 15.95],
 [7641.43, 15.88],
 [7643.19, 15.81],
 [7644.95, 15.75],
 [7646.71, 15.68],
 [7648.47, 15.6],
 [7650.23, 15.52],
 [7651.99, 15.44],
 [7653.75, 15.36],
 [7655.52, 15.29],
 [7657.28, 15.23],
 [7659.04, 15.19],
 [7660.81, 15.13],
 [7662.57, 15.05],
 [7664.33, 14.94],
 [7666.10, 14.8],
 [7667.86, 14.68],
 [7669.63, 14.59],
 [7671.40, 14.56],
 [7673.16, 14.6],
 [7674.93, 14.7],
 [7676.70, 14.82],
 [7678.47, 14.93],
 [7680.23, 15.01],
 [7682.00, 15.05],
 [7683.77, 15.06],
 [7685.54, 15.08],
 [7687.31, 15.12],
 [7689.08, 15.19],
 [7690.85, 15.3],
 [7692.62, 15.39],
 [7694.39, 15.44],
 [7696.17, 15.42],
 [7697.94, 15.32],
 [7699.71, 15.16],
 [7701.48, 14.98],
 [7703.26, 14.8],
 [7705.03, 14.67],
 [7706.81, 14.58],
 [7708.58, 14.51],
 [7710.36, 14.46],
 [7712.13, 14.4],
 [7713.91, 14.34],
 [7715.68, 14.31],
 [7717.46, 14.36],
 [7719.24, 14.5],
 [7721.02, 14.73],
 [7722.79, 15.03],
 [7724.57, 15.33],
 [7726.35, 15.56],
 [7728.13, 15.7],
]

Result 0.7 AA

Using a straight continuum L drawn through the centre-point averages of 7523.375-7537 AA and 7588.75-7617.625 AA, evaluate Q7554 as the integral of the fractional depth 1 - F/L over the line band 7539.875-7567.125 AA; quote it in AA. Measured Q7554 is -0.2 AA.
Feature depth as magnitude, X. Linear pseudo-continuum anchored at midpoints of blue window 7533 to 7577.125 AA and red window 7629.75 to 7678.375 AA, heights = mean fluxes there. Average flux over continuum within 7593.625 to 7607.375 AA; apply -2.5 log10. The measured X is 0.05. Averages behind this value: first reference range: 15.6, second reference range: 15.4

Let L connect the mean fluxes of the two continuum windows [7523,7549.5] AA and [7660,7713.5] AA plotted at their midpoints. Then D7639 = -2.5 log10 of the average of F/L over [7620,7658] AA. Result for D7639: -0.04 mag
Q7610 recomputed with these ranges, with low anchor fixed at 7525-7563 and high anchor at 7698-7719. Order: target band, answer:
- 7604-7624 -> 0.9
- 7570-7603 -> 0.2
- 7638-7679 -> -0.6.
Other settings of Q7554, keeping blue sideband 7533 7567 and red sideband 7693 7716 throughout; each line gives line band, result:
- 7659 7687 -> 0.3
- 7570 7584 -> 0.3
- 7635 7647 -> -0.5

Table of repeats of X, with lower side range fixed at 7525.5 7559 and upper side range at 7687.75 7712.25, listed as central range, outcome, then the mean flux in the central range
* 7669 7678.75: 0.033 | 14.7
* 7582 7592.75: -0.021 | 15.9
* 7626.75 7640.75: -0.051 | 16.1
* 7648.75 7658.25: -0.010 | 15.4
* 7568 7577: 0.042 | 15.1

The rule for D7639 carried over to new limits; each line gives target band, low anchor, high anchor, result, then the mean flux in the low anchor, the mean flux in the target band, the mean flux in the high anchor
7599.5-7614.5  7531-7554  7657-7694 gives 0.080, 15.8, 14.3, 15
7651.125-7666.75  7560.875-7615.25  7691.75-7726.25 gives -0.013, 15.2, 15.2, 14.8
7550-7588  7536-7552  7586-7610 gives -0.010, 15.7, 15.6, 15.1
